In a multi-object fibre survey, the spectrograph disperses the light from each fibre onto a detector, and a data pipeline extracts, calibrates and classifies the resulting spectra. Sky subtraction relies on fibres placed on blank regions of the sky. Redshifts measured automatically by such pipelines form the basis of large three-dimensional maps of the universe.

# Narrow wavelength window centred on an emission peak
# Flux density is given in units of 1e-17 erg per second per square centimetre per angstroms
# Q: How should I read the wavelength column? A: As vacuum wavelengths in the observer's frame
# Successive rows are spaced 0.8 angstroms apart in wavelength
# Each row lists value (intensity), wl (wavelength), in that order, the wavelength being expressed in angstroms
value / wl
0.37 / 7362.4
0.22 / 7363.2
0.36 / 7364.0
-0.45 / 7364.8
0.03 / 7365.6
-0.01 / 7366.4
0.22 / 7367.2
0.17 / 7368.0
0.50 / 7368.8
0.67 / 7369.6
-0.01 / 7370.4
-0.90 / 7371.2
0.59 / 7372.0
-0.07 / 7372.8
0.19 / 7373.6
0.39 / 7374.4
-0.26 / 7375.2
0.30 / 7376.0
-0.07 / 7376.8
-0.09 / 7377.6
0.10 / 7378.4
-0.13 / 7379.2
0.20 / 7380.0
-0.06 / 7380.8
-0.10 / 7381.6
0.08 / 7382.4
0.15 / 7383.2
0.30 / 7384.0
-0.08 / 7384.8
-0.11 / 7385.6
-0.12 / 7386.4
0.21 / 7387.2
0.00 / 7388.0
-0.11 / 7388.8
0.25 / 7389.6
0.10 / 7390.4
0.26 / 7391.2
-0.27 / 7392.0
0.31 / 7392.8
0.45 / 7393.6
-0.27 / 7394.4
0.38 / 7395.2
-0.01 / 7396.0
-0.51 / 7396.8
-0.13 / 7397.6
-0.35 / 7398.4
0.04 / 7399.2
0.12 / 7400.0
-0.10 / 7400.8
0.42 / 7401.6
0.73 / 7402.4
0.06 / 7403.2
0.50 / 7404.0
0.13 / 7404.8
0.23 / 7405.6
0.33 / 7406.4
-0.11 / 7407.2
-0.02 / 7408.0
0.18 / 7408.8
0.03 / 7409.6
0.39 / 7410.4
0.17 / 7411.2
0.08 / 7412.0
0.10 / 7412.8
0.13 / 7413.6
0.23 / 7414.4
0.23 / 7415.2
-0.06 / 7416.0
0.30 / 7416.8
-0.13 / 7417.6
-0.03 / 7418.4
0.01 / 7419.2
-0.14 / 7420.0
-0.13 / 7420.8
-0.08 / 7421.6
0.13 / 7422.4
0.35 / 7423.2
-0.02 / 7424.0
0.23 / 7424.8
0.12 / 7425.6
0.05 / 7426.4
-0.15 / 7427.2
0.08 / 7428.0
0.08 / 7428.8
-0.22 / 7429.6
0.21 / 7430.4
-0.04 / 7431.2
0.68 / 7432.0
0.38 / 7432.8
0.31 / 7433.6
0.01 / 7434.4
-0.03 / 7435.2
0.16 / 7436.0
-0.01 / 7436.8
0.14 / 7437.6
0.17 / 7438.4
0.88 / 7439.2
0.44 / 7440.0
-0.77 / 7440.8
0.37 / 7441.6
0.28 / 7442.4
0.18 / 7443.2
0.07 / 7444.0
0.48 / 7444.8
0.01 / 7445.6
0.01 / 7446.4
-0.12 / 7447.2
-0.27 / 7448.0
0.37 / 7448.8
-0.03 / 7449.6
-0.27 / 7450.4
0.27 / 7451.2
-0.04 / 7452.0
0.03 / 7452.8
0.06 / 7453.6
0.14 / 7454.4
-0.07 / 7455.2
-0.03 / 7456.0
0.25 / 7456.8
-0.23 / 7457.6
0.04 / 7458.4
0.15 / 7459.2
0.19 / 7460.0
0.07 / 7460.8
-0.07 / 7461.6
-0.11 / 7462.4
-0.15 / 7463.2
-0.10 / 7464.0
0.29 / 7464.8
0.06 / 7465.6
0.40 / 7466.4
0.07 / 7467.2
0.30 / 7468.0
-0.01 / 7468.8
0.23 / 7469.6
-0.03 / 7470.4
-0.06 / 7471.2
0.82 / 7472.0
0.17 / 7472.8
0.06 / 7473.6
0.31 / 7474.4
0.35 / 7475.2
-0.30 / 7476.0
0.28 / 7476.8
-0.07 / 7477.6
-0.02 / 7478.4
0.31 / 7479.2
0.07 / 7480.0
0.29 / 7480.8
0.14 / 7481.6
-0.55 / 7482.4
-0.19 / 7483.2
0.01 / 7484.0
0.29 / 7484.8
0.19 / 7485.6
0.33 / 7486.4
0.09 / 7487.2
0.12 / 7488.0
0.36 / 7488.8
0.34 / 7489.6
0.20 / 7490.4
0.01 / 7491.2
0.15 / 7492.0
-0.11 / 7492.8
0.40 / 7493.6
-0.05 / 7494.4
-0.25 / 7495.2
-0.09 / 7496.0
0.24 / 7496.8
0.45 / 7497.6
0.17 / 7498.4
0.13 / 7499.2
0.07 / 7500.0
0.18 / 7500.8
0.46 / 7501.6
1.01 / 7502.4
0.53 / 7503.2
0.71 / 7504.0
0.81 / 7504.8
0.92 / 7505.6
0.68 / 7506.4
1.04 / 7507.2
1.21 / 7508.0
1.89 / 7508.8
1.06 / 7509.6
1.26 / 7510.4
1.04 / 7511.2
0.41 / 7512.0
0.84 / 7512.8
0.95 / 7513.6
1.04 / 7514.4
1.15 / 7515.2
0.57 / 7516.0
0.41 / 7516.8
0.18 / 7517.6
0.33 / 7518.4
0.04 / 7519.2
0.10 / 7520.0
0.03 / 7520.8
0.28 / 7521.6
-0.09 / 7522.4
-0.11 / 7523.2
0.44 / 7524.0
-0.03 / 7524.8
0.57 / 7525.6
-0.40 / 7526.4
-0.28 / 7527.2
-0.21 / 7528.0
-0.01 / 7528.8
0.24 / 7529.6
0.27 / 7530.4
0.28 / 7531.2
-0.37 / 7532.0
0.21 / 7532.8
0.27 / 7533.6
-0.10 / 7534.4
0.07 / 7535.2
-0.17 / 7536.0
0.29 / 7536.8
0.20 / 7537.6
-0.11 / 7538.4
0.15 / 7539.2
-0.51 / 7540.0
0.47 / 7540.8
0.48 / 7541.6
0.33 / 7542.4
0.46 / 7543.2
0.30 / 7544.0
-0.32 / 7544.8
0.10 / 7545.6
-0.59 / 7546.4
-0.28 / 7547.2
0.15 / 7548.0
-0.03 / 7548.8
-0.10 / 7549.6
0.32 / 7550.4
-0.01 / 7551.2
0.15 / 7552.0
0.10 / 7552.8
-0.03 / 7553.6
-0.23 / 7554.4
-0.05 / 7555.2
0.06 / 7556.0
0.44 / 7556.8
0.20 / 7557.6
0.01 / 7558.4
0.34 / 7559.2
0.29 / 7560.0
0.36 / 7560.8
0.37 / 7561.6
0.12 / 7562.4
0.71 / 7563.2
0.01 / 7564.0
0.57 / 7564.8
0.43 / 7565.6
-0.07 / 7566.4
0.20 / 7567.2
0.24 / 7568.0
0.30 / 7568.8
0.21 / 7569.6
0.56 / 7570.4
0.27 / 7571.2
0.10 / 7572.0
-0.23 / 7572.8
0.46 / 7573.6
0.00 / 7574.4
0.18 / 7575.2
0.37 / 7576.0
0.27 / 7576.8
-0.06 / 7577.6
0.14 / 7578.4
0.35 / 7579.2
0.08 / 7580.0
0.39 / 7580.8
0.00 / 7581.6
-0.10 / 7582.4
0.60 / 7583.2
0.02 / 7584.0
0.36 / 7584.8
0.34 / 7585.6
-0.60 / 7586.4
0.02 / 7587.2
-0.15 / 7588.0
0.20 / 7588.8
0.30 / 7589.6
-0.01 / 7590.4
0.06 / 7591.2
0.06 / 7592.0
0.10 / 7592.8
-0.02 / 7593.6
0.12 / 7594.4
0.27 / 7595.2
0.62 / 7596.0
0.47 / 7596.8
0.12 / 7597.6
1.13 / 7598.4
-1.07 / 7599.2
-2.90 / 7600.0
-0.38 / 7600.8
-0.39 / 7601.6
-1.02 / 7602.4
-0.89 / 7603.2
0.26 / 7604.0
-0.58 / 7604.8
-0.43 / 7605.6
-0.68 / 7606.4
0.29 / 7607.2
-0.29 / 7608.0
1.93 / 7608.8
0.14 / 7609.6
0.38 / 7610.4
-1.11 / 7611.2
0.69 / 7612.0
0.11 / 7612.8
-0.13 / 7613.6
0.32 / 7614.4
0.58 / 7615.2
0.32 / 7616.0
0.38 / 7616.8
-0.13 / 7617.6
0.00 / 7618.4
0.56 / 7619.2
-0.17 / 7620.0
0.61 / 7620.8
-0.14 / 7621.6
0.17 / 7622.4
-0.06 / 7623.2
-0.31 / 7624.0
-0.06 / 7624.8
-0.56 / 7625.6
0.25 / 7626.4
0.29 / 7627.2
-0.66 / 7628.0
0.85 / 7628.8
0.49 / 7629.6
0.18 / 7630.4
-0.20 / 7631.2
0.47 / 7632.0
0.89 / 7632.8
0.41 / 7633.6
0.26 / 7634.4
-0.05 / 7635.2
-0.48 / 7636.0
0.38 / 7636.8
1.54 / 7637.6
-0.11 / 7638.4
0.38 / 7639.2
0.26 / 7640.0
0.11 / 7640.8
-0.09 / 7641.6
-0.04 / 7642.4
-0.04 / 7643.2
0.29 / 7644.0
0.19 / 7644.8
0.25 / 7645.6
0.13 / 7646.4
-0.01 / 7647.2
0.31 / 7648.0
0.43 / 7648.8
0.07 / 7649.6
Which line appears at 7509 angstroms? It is [O II] 3727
